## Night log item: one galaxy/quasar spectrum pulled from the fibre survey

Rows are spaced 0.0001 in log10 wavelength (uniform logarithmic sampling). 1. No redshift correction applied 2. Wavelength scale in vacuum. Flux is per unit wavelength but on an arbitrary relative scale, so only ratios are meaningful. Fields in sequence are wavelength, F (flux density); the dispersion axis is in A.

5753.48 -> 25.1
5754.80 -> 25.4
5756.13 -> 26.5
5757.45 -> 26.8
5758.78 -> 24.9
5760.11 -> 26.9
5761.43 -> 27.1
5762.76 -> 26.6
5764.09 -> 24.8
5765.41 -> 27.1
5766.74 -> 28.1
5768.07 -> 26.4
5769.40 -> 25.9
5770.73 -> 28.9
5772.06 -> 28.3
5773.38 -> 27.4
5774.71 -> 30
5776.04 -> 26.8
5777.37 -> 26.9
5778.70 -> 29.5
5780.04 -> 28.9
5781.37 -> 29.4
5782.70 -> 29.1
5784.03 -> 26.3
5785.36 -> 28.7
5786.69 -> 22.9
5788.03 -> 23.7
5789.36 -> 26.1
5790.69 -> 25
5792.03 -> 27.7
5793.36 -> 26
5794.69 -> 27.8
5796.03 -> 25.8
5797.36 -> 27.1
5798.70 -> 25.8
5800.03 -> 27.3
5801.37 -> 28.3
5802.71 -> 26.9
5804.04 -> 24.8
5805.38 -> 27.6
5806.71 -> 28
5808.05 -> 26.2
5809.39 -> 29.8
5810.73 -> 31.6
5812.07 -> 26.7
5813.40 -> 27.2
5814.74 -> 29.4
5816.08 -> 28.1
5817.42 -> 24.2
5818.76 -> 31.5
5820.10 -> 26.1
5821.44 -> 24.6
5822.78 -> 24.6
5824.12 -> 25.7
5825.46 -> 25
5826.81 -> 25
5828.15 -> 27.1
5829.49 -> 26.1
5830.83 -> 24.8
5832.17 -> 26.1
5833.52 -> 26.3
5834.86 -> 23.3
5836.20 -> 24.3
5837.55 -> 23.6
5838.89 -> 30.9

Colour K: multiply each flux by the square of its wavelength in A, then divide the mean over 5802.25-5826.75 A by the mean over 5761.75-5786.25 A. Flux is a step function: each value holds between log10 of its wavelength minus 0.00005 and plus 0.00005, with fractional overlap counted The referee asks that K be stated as 0.99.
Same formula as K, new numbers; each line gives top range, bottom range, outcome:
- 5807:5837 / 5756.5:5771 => 1.02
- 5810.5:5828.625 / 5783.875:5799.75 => 1.04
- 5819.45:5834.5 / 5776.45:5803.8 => 0.96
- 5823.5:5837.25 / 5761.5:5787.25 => 0.94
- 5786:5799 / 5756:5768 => 0.98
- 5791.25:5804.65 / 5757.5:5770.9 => 1.02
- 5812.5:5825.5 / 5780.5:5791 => 1.02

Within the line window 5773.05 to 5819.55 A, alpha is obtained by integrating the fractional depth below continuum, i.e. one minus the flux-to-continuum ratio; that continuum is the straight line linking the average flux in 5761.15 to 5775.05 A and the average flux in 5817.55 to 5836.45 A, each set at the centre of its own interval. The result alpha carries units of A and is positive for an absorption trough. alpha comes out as -1.5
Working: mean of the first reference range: 27.3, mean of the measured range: 27.4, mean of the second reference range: 25.7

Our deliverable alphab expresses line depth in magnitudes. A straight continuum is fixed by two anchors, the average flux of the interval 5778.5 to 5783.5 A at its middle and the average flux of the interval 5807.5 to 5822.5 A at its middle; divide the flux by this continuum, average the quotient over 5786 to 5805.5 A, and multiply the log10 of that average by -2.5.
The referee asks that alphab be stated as 0.09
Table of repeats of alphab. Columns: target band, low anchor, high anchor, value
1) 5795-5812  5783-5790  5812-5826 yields -0.05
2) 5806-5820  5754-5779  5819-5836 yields -0.09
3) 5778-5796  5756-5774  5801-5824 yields 0.00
